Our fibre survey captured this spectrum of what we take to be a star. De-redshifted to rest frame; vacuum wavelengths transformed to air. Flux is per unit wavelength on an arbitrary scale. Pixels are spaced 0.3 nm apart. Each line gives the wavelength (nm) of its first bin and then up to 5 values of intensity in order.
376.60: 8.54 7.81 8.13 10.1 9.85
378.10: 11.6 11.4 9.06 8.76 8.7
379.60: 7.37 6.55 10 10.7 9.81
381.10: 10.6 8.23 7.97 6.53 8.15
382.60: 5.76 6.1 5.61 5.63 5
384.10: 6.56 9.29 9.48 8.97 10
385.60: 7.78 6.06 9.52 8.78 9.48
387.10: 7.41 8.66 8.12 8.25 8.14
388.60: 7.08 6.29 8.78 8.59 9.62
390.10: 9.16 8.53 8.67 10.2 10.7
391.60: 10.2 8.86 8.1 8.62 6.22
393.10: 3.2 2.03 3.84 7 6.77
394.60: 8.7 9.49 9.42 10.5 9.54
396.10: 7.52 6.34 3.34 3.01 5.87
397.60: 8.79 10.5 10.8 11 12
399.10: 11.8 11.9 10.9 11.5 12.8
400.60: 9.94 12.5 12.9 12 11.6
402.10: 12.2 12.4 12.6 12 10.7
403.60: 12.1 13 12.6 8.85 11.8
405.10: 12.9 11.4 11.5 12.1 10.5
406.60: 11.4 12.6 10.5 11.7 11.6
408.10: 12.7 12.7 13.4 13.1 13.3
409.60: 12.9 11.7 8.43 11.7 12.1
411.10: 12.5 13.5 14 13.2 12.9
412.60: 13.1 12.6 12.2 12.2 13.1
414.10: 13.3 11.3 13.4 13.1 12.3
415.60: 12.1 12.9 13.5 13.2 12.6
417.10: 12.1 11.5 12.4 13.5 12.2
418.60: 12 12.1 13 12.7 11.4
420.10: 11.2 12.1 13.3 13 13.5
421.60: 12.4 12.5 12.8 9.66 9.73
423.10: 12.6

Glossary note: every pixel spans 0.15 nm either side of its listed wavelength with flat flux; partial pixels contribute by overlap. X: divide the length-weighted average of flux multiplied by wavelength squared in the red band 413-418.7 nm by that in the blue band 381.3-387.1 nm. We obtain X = 1.9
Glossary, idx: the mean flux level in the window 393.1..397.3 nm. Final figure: 6.57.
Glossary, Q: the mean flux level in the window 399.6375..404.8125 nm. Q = 11.8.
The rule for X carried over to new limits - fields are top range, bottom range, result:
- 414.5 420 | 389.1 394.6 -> 1.84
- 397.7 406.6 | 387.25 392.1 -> 1.42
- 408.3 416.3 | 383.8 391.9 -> 1.66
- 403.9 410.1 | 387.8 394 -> 1.68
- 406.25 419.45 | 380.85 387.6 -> 1.83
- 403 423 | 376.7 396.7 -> 1.72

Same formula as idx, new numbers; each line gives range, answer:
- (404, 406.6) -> 11.5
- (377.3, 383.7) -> 8.47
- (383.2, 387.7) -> 7.97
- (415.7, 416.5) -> 13.1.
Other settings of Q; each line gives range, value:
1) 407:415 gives 12.4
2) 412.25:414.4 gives 12.7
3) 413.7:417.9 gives 12.6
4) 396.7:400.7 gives 9.81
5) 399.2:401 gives 11.6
